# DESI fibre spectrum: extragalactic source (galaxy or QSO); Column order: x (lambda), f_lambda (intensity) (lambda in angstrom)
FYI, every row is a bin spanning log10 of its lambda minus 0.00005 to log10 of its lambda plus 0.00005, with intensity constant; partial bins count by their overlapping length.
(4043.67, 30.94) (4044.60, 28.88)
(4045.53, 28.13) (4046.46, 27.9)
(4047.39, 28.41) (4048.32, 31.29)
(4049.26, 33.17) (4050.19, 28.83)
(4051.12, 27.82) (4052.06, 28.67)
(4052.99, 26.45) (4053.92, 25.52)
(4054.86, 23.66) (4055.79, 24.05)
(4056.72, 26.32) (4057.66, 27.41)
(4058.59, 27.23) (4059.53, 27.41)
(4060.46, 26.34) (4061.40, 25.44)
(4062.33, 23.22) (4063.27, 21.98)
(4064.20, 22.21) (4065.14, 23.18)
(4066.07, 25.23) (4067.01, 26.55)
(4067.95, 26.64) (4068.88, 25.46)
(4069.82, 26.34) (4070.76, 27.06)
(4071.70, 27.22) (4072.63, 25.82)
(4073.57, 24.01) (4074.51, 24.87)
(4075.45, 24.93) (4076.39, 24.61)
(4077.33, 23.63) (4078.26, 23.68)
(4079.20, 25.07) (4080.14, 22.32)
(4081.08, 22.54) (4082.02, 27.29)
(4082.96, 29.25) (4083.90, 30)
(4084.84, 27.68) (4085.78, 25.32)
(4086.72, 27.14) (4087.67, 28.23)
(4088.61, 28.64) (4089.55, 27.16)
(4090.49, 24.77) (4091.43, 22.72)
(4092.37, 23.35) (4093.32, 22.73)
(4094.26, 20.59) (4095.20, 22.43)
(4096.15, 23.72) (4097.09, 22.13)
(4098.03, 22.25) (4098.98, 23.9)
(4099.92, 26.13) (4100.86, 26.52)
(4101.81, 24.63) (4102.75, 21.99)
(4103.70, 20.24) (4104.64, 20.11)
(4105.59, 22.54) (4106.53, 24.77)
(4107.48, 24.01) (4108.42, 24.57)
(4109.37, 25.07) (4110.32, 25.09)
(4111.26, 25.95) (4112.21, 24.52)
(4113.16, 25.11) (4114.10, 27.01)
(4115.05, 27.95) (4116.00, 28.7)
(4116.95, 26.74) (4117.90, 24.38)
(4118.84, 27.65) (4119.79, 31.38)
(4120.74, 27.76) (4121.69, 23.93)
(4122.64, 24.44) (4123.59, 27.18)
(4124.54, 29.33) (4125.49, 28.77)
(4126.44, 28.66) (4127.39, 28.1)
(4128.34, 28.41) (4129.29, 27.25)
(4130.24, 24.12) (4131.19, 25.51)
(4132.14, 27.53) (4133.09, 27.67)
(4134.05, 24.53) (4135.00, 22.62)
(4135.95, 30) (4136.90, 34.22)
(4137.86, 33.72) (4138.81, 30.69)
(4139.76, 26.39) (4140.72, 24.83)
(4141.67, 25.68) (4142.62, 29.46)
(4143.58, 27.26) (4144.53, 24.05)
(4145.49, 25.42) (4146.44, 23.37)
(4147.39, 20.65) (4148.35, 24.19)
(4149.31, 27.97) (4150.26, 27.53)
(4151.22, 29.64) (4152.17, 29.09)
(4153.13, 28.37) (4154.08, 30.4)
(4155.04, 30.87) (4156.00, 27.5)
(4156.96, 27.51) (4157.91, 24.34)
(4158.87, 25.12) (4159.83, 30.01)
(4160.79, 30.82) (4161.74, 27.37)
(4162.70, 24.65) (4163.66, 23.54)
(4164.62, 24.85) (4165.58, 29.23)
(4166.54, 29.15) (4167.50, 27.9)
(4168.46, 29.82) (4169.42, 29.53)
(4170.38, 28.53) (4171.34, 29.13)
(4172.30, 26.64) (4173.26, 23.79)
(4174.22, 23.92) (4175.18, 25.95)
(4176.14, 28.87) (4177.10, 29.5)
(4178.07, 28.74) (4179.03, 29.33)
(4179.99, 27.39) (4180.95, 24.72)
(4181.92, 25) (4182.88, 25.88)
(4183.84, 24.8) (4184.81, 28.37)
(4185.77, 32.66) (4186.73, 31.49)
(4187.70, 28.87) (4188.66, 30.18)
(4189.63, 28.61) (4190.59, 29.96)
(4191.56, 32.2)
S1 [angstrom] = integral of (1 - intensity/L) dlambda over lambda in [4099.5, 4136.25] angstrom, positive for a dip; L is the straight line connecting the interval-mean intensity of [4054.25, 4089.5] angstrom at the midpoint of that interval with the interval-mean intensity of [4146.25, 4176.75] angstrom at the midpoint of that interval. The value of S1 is 0.8 angstrom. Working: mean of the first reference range 25.6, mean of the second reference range 27.2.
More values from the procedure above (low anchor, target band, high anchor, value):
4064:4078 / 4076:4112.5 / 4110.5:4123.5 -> 1.9 angstrom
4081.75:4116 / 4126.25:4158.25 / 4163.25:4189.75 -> -1.0 angstrom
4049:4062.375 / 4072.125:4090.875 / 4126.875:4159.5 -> 0.7 angstrom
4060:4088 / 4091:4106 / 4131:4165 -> 1.8 angstrom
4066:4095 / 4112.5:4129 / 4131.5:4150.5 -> -0.6 angstrom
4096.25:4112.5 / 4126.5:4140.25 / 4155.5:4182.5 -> -1.4 angstrom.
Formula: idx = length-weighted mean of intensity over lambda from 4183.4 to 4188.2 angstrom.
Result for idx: 29.3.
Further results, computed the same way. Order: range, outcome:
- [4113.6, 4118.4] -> 27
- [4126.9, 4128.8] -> 28.3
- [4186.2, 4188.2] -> 30.3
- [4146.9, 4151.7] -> 26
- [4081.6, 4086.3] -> 27.9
